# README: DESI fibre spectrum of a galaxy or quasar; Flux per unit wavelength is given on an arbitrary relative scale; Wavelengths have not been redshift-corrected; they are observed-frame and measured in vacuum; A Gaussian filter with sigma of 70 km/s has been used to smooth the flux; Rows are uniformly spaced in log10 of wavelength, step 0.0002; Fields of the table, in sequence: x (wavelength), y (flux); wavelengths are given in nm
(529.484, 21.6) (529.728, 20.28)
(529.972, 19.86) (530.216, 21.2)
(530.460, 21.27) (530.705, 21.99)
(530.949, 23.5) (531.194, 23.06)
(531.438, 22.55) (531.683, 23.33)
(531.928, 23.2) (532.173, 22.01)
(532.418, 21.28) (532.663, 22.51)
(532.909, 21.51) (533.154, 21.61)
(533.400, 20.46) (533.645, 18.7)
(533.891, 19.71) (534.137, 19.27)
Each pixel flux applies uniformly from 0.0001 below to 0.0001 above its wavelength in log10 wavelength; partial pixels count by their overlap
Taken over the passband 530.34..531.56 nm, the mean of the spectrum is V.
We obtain 22.5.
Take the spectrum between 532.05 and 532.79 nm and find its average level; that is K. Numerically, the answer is 21.9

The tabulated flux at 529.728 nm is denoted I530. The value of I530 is 20.28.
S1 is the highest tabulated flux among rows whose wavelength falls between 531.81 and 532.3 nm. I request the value 23.2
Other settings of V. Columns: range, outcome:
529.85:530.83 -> 21.1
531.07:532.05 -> 23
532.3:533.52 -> 21.5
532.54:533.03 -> 22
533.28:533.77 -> 19.6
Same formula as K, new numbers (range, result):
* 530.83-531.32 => 23.3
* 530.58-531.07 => 22.7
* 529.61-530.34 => 20.5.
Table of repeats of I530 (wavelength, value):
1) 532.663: 22.51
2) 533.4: 20.46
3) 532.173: 22.01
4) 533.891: 19.71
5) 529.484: 21.6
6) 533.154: 21.61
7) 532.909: 21.51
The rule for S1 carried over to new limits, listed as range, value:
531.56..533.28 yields 23.33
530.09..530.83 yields 21.99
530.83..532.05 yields 23.5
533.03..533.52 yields 21.61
